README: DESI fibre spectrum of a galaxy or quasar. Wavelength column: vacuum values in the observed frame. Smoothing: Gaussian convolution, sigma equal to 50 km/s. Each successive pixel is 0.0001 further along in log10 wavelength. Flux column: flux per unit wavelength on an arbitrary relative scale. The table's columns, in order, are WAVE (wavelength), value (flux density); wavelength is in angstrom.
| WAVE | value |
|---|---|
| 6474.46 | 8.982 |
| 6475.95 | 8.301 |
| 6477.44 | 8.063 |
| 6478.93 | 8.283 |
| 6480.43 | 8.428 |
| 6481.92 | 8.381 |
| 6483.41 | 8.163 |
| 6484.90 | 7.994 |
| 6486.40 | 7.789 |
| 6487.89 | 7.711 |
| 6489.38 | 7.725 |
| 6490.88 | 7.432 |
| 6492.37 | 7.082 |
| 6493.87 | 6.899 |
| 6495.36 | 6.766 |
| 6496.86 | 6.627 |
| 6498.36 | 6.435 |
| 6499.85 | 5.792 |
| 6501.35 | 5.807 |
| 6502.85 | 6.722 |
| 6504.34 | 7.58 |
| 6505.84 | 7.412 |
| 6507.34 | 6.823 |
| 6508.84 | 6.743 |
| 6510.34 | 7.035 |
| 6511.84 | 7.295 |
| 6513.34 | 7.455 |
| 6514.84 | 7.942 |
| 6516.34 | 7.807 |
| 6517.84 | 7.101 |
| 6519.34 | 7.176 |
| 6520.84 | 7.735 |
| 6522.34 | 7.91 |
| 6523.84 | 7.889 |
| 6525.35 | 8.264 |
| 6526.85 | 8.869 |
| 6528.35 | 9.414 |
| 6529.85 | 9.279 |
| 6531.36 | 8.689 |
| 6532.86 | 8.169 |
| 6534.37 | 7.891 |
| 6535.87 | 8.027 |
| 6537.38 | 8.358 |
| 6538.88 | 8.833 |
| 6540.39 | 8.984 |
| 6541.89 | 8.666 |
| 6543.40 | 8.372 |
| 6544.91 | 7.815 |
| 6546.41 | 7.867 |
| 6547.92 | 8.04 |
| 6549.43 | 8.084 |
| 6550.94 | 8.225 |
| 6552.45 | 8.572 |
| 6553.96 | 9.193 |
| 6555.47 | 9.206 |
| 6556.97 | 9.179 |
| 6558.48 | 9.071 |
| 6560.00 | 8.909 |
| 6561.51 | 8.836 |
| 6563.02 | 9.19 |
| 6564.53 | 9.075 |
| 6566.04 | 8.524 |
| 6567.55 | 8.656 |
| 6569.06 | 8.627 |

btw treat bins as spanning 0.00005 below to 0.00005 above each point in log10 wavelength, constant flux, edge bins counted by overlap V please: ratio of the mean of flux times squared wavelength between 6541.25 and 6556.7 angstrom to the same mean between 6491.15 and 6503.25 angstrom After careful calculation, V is 1.3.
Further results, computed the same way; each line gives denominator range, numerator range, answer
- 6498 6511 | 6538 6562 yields 1.30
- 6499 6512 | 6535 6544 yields 1.27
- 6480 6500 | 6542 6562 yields 1.18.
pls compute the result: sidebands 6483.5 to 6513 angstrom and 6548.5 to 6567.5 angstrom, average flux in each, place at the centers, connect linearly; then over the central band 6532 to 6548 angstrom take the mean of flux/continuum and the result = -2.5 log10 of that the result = 0.000 mag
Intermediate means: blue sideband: 7.06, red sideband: 8.82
